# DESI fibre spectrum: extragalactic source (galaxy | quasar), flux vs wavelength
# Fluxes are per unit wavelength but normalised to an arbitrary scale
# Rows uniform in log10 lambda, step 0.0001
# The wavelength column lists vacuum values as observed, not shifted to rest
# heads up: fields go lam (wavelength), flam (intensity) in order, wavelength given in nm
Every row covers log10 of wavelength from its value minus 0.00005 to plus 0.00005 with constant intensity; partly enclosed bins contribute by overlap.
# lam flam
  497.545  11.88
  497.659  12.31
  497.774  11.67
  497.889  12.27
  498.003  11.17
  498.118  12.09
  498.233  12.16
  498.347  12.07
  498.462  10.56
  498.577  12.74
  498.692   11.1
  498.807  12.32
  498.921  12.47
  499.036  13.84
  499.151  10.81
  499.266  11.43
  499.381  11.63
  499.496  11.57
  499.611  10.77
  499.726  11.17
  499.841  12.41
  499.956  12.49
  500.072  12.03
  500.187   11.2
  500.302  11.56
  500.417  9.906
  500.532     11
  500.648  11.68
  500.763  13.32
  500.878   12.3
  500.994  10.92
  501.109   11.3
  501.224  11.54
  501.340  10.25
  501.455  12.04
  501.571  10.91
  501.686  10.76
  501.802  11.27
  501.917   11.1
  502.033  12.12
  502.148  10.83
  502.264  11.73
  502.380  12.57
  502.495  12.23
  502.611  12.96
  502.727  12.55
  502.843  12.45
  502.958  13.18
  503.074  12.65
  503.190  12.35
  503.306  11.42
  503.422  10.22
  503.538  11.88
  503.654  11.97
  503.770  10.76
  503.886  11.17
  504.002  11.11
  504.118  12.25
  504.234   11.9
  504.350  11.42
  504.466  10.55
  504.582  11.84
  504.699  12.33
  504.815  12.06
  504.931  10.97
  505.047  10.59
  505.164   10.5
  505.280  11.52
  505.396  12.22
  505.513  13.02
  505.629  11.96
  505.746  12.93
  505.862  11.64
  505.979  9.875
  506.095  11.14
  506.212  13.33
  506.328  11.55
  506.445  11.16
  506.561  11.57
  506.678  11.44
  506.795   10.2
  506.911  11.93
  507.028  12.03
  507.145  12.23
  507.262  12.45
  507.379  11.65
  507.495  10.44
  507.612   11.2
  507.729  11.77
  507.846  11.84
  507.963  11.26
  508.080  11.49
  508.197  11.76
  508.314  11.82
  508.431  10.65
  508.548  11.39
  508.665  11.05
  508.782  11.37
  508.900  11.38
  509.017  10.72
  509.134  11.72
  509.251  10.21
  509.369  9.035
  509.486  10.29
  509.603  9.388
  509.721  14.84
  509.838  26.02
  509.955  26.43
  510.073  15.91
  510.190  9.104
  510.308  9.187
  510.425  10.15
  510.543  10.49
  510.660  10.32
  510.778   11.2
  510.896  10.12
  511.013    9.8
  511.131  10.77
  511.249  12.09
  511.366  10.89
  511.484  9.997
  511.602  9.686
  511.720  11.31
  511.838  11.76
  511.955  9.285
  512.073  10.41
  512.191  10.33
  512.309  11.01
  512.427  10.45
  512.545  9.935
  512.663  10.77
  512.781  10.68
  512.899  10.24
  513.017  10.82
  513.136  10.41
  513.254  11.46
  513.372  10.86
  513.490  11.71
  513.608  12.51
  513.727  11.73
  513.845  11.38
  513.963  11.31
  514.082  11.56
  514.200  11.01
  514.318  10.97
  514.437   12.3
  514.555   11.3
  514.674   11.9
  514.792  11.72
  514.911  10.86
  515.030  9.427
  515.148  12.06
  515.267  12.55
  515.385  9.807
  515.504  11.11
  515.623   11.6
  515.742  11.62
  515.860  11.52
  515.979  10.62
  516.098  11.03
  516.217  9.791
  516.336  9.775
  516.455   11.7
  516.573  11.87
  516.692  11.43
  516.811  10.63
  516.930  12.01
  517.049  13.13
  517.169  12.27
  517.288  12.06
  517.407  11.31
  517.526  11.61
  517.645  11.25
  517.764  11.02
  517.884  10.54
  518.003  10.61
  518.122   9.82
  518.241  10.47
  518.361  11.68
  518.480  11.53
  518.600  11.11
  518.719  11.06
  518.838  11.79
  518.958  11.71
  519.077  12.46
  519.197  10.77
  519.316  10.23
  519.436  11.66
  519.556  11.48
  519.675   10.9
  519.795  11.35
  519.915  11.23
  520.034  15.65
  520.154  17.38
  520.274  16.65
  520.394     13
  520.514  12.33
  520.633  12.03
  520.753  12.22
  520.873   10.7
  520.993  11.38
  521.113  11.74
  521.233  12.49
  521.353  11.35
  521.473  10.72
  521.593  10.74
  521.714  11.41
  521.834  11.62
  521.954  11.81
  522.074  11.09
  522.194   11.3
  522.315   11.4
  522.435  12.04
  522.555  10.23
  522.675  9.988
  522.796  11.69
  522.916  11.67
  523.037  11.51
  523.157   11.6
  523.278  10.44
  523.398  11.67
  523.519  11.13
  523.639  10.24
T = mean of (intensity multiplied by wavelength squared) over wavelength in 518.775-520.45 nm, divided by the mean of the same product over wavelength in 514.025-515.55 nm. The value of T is 1.14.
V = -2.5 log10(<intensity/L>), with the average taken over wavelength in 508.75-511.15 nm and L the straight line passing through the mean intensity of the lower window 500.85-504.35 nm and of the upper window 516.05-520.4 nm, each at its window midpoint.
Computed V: -0.06 mag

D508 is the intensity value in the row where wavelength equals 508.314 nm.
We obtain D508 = 11.82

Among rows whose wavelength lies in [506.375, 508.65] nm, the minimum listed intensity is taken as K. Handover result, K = 10.2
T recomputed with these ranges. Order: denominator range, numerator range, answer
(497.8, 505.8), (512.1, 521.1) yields 1.04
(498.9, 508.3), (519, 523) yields 1.09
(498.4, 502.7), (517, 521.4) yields 1.10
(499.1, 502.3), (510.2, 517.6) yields 1.02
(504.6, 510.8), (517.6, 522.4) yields 1.03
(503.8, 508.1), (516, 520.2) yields 1.04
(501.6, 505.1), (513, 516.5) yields 1.00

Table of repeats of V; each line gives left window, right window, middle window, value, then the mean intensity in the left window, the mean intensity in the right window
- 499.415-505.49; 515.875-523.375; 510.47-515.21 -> 0.07 mag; 11.6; 11.6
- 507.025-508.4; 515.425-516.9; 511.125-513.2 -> 0.07 mag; 11.6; 11.1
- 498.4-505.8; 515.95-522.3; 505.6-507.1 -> 0.01 mag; 11.7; 11.7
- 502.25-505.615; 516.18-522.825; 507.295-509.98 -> -0.05 mag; 11.8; 11.6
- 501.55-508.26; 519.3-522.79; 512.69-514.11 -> 0.06 mag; 11.7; 11.9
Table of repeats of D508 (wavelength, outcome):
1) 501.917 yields 11.1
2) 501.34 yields 10.25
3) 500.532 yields 11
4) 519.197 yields 10.77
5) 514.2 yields 11.01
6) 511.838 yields 11.76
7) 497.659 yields 12.31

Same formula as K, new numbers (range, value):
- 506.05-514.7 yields 9.035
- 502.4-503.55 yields 10.22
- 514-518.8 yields 9.427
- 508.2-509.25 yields 10.65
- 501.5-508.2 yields 9.875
